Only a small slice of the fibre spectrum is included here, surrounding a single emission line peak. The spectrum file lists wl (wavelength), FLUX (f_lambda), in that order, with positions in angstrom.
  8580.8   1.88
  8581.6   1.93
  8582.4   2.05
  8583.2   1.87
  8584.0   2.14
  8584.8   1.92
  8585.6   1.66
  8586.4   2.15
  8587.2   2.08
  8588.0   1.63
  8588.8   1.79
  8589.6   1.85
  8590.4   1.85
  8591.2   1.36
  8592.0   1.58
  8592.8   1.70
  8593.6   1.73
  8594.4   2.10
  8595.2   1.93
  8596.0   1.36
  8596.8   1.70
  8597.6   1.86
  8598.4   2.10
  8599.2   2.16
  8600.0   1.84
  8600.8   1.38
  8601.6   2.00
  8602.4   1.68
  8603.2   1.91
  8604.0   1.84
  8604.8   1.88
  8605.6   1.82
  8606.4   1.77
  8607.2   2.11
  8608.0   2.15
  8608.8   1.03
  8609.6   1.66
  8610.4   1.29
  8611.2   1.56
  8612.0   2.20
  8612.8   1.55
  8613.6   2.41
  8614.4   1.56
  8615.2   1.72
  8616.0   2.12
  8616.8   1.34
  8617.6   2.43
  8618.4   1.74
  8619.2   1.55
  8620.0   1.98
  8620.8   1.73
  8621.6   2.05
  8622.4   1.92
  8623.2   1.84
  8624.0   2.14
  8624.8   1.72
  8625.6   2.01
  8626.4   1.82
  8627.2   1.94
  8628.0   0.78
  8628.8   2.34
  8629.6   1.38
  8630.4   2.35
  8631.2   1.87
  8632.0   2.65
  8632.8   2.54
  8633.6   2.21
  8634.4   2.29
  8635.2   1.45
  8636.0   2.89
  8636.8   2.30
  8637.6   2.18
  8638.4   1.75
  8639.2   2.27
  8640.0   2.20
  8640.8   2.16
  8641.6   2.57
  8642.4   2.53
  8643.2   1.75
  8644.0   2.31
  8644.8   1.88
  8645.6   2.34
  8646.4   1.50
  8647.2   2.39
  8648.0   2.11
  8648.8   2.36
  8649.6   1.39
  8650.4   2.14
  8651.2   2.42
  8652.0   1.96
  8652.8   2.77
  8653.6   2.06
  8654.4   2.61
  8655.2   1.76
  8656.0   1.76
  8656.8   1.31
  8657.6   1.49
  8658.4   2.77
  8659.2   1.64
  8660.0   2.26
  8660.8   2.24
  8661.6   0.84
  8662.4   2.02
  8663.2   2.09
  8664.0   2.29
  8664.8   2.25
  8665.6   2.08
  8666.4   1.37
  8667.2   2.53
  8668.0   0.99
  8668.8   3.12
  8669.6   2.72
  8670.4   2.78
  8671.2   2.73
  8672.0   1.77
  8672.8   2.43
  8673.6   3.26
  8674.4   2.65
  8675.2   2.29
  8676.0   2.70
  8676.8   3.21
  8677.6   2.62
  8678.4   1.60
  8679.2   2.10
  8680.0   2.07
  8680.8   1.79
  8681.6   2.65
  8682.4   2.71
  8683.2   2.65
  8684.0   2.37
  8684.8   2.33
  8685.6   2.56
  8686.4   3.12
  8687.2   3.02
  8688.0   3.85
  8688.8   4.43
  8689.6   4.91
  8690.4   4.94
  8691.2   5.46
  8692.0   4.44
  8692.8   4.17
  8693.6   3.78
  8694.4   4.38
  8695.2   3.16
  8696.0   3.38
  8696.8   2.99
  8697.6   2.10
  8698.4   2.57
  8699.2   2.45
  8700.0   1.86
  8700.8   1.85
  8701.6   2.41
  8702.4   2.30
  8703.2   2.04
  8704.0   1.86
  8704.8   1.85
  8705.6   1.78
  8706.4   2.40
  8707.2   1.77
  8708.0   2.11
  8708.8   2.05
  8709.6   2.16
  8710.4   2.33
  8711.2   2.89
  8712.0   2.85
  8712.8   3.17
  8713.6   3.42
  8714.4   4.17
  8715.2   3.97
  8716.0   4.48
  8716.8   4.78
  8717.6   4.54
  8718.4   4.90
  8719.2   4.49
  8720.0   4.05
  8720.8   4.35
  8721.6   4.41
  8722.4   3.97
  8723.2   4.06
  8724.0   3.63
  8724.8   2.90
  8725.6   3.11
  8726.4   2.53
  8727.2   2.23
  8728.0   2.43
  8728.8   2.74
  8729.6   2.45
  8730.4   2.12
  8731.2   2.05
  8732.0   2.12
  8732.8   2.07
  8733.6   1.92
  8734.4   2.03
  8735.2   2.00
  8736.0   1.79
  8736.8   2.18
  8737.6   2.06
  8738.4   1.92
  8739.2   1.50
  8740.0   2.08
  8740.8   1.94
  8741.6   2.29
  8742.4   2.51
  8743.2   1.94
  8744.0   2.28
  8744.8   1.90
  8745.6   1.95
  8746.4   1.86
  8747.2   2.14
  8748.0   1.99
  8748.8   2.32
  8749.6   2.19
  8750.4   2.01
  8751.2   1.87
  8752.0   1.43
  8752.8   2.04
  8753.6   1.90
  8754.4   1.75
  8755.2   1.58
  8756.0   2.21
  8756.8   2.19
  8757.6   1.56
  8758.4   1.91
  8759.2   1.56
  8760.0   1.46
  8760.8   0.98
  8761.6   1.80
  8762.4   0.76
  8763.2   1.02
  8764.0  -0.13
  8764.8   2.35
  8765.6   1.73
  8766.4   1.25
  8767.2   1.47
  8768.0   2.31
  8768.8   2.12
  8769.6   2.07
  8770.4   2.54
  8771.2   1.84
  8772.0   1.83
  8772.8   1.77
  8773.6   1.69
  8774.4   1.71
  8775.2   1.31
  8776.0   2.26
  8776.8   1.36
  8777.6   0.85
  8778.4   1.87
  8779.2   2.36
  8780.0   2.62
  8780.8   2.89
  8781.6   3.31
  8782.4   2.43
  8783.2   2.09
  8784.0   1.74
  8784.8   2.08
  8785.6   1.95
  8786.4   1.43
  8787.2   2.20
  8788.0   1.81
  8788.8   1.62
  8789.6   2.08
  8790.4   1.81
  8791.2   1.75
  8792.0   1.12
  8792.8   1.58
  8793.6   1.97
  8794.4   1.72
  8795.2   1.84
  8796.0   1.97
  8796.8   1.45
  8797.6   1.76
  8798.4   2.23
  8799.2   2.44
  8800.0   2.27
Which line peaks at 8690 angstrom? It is Halpha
